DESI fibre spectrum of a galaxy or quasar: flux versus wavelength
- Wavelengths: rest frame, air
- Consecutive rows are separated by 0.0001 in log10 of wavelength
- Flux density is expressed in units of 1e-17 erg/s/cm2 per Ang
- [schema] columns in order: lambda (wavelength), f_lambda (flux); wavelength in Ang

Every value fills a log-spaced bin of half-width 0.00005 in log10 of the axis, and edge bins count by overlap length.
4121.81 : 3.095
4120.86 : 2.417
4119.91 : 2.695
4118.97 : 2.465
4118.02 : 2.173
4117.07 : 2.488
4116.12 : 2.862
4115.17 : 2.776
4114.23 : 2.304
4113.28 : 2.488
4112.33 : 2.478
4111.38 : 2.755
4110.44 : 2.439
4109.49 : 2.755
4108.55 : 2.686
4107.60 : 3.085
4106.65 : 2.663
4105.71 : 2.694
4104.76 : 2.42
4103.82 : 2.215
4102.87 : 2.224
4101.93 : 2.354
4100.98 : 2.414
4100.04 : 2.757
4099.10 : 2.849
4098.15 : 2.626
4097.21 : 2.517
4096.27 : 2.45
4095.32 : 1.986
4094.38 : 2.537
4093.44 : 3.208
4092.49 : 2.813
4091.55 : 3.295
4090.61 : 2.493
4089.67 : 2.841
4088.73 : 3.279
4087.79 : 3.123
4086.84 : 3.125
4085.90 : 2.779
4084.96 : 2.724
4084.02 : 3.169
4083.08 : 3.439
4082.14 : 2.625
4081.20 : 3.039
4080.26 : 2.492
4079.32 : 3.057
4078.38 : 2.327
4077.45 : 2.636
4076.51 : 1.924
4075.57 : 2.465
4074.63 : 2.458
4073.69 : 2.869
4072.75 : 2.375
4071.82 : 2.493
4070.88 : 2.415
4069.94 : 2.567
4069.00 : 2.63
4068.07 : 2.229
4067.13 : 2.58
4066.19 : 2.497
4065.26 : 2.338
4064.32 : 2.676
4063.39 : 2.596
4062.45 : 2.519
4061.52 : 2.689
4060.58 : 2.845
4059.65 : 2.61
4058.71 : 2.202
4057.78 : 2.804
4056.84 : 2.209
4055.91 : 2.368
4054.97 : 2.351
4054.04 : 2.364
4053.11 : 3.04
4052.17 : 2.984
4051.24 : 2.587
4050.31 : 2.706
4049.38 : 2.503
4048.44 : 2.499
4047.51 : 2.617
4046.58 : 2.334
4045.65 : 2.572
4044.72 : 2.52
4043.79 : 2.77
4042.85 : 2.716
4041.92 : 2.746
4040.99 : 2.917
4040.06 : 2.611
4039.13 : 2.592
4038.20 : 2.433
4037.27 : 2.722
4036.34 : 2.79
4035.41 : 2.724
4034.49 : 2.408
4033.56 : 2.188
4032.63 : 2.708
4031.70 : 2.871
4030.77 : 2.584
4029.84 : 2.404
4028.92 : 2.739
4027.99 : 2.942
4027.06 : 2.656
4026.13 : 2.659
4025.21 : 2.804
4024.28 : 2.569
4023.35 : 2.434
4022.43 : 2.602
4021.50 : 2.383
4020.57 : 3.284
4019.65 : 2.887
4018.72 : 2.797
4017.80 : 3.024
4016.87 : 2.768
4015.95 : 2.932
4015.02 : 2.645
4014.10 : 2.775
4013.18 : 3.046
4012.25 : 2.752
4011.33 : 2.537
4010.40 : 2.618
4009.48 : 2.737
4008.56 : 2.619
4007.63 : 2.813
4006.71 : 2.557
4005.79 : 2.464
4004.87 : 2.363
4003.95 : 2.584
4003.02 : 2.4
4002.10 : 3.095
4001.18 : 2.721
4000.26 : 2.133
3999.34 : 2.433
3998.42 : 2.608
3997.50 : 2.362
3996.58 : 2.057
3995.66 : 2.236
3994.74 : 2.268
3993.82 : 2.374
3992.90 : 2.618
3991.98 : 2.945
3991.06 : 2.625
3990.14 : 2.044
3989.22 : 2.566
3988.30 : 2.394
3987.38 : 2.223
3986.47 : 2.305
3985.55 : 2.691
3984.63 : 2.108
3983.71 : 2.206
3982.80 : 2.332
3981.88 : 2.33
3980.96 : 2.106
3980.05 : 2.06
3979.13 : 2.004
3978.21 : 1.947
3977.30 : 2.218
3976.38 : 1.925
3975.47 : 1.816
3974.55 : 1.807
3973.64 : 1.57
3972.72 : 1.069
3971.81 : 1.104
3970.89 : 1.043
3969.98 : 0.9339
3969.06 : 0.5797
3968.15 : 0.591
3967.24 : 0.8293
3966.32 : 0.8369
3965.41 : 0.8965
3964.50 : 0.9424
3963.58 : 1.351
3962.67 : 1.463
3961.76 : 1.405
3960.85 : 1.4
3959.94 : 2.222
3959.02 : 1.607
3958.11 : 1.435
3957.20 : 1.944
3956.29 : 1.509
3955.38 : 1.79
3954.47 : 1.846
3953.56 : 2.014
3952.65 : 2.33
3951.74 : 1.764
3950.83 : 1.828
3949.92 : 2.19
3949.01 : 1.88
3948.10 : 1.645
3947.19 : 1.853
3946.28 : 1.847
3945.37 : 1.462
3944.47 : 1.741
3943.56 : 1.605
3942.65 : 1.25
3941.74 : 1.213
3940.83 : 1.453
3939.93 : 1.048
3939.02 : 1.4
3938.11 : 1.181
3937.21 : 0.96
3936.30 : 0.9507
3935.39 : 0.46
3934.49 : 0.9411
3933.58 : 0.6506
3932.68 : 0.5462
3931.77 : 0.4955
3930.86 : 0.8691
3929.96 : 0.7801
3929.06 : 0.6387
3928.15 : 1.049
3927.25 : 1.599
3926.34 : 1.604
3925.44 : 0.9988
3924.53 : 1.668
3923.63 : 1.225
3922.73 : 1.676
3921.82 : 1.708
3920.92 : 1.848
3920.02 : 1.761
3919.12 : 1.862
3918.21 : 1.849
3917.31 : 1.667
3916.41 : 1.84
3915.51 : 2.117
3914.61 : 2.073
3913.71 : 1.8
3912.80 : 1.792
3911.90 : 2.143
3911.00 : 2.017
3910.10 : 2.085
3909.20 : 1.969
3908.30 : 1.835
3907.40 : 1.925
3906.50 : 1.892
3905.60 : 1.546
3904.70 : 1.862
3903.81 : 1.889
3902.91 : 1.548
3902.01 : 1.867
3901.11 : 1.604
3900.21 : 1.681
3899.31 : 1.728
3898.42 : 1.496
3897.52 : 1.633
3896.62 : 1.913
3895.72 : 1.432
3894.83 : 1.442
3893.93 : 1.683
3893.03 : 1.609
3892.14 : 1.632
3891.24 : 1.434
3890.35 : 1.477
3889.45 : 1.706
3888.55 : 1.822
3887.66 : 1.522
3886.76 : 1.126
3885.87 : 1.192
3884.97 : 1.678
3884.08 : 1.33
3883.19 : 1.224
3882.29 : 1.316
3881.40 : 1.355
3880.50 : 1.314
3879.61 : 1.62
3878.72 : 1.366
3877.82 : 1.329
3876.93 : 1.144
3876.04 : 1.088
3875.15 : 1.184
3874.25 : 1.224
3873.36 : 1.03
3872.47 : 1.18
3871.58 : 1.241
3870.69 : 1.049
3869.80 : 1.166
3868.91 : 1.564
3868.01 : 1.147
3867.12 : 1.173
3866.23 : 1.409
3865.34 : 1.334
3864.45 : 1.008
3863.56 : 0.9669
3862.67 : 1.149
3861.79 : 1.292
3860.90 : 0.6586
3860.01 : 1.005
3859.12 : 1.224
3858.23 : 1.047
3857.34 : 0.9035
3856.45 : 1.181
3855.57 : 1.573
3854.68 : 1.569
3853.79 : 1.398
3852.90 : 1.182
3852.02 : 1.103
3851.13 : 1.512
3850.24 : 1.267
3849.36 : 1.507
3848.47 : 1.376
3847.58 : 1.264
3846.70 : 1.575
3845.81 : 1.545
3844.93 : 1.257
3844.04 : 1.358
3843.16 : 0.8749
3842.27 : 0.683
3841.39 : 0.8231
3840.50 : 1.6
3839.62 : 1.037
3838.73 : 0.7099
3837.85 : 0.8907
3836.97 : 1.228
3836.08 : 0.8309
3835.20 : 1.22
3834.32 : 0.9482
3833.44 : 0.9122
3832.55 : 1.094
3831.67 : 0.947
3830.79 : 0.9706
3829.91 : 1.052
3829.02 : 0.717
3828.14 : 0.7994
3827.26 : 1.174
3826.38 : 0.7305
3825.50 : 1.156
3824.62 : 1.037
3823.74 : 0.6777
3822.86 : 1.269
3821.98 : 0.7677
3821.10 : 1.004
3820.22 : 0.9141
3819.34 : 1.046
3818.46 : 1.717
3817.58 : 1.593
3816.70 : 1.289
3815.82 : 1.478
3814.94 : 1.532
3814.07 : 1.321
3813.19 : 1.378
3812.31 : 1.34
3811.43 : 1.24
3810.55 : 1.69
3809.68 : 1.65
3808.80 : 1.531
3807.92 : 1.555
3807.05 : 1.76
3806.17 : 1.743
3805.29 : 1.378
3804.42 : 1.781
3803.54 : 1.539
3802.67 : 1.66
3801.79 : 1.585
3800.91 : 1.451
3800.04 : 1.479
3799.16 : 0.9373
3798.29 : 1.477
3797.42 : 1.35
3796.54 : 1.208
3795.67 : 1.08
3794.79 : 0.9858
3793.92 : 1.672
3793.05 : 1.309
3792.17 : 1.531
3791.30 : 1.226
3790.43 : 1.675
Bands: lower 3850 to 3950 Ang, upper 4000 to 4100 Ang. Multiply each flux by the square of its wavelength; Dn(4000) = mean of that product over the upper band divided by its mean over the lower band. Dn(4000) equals 2.0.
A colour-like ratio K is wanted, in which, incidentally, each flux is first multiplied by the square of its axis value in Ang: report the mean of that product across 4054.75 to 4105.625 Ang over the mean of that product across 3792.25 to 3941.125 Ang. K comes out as 2.18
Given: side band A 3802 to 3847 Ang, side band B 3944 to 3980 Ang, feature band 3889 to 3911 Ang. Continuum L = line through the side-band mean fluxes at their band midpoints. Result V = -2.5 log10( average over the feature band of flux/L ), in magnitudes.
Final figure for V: -0.21 mag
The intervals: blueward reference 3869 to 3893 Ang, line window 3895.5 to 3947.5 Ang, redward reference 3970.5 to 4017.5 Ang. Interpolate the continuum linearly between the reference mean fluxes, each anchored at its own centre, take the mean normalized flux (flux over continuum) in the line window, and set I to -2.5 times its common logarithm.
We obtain 0.11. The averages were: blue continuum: 1.35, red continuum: 2.34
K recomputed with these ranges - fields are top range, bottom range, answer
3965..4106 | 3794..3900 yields 2.12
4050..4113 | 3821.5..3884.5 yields 2.56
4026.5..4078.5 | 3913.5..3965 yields 1.84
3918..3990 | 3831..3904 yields 1.24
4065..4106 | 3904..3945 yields 1.97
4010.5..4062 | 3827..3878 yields 2.54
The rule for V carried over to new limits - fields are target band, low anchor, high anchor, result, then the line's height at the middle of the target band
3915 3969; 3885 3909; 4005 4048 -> 0.37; 2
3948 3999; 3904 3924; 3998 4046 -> 0.24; 2.3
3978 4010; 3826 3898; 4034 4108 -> -0.14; 2.12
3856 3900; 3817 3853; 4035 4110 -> 0.05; 1.38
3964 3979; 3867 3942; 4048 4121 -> 0.43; 1.88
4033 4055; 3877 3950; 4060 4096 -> -0.08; 2.44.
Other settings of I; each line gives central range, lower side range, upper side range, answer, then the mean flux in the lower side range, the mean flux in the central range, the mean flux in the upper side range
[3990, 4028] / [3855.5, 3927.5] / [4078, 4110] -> -0.183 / 1.5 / 2.62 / 2.74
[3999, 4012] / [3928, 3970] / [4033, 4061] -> -0.249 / 1.32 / 2.58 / 2.59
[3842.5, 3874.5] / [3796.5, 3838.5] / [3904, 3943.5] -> 0.084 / 1.25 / 1.23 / 1.45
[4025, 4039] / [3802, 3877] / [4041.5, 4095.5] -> -0.093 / 1.21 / 2.64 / 2.65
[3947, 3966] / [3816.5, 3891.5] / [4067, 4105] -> 0.099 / 1.19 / 1.67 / 2.66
